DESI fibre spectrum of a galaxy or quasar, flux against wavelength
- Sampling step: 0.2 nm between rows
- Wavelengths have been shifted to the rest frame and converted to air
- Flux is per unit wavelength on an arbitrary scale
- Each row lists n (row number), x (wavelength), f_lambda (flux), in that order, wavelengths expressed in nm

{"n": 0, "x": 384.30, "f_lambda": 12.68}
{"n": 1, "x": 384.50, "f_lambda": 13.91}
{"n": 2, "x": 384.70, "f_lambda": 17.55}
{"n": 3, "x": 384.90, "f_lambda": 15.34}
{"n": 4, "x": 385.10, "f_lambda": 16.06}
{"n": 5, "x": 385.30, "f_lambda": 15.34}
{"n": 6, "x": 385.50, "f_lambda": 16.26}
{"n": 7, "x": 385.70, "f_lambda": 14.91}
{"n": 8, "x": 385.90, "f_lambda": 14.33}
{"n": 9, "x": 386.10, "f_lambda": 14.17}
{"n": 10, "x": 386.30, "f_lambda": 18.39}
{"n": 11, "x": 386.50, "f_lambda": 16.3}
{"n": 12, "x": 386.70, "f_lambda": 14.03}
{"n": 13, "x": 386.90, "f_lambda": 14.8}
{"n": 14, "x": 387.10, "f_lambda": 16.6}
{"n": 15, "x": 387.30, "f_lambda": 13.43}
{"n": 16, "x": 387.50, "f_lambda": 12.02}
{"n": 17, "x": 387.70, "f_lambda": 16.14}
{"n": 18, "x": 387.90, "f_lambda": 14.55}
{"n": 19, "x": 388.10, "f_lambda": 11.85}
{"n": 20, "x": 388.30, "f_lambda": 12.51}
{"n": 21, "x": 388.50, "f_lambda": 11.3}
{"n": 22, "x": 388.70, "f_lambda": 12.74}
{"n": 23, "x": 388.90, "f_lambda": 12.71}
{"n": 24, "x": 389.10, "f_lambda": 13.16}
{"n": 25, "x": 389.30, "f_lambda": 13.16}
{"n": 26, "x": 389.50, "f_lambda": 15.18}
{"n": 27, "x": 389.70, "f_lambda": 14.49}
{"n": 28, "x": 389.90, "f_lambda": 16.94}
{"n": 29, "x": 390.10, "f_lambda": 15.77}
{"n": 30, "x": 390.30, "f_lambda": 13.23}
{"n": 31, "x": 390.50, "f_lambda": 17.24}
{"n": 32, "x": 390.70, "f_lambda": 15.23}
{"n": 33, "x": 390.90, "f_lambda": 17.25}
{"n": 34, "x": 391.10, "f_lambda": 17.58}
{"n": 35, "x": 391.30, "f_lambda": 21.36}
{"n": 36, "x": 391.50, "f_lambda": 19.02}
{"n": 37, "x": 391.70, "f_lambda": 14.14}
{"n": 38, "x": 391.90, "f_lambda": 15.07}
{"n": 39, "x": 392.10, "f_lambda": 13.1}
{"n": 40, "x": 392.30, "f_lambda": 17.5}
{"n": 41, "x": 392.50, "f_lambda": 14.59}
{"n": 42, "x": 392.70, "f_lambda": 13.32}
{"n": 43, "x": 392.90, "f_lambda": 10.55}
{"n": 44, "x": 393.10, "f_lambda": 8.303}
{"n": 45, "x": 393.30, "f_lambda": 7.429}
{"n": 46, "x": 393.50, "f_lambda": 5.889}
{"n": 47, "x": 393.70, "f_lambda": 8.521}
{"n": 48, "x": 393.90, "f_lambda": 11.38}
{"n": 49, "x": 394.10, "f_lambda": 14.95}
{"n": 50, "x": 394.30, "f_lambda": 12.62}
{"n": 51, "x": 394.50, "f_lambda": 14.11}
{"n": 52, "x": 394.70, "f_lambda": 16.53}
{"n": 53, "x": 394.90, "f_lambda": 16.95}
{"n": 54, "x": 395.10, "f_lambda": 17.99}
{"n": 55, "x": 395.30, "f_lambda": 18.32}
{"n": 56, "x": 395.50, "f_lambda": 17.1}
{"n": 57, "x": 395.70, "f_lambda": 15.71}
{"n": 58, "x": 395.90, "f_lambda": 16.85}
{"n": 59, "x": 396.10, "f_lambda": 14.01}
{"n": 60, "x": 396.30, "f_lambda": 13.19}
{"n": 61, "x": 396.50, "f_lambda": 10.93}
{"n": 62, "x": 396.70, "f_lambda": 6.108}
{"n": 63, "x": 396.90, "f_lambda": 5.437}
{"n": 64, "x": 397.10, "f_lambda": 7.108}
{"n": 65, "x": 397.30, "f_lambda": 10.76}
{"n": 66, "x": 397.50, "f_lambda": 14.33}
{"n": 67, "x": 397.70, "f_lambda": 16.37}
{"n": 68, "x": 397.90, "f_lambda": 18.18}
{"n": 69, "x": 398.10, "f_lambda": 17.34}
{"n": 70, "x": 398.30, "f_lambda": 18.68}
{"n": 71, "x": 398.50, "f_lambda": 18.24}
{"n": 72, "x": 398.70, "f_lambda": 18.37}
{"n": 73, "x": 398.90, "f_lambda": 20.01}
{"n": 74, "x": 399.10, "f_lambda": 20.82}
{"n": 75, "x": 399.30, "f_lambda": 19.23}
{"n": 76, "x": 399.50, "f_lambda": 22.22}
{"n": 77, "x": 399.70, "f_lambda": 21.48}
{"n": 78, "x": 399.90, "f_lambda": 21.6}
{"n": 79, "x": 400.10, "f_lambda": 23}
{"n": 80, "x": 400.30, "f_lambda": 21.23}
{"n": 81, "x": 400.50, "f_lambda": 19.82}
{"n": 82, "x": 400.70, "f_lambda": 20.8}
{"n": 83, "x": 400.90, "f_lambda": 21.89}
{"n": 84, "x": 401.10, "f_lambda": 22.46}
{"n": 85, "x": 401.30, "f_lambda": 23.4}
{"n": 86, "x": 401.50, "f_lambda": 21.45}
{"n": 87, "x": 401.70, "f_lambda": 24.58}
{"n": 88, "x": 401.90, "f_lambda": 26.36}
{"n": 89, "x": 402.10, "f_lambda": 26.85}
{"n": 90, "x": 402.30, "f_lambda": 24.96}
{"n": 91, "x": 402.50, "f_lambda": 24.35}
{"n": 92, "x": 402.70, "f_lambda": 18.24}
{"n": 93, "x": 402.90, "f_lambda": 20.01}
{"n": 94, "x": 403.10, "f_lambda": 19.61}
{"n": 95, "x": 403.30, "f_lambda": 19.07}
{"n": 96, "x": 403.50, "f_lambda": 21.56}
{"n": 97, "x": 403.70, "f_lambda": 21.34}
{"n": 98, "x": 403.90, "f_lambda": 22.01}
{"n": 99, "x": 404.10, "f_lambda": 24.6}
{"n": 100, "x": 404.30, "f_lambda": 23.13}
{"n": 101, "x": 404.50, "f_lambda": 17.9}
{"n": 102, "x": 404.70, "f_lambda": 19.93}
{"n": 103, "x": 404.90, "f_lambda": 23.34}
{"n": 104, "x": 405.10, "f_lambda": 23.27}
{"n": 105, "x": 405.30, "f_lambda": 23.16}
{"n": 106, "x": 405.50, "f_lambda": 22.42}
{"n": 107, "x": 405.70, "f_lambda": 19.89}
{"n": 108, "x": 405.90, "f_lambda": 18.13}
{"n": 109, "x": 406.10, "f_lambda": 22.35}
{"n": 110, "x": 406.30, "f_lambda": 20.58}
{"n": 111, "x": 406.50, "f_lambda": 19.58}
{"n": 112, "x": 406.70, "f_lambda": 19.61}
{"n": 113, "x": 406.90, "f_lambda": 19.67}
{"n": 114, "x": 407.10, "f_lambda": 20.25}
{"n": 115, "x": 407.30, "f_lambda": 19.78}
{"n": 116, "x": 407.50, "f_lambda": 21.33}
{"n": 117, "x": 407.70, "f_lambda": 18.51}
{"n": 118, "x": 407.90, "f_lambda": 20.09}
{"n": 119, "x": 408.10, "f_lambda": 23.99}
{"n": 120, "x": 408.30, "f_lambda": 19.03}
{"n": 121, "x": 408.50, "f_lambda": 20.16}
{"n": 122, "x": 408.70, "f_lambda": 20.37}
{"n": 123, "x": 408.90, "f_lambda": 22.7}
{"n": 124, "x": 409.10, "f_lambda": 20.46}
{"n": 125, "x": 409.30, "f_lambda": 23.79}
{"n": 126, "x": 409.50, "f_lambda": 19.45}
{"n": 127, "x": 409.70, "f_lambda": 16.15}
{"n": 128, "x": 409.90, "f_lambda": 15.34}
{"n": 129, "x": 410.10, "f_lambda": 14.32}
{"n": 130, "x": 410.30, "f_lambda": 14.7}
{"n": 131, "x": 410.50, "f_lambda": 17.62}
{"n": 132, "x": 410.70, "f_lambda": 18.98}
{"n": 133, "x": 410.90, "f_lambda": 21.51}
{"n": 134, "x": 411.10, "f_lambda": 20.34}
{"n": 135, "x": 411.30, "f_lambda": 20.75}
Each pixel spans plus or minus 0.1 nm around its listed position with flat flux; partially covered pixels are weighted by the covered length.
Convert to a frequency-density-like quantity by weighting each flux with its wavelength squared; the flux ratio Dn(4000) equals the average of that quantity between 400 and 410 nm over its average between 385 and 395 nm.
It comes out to 1.61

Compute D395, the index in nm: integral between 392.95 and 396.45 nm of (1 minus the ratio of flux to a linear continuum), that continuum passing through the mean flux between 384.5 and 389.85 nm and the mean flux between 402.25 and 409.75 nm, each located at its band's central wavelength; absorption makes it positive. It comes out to 0.756 nm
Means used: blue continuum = 14.5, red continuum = 20.9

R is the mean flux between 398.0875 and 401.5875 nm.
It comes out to 20.7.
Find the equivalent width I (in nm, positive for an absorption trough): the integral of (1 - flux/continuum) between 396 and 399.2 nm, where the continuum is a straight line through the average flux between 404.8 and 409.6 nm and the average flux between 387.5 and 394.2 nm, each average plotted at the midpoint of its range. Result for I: 0.47 nm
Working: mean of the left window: 13.8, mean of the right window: 20.9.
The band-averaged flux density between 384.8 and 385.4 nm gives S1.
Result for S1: 15.6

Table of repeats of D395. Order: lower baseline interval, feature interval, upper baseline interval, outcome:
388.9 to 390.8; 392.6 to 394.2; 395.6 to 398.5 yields 0.461 nm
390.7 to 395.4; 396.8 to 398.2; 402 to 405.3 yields 0.380 nm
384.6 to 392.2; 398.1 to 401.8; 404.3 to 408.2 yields -0.429 nm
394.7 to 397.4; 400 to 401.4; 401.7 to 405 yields -0.214 nm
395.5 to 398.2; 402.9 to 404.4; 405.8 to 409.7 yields -0.332 nm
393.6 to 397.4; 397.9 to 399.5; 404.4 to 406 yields -0.347 nm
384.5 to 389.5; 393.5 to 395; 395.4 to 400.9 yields 0.272 nm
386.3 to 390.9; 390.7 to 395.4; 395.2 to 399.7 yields 0.237 nm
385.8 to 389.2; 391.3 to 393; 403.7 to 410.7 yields 0.048 nm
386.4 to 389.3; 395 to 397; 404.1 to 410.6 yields 0.338 nm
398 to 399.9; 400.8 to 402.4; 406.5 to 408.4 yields -0.333 nm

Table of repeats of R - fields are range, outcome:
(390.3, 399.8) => 14.9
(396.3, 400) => 15.9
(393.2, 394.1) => 9.04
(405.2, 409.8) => 20.5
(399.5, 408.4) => 21.5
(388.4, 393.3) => 14.6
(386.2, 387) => 15.9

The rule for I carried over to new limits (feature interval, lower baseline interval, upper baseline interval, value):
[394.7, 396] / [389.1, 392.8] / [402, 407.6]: 0.029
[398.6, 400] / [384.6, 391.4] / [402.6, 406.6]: -0.104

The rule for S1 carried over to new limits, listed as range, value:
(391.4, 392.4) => 15.8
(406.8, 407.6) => 20.3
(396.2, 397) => 8.92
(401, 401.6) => 22.4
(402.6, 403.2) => 19.3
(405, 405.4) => 23.2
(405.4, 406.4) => 20.7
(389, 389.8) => 14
